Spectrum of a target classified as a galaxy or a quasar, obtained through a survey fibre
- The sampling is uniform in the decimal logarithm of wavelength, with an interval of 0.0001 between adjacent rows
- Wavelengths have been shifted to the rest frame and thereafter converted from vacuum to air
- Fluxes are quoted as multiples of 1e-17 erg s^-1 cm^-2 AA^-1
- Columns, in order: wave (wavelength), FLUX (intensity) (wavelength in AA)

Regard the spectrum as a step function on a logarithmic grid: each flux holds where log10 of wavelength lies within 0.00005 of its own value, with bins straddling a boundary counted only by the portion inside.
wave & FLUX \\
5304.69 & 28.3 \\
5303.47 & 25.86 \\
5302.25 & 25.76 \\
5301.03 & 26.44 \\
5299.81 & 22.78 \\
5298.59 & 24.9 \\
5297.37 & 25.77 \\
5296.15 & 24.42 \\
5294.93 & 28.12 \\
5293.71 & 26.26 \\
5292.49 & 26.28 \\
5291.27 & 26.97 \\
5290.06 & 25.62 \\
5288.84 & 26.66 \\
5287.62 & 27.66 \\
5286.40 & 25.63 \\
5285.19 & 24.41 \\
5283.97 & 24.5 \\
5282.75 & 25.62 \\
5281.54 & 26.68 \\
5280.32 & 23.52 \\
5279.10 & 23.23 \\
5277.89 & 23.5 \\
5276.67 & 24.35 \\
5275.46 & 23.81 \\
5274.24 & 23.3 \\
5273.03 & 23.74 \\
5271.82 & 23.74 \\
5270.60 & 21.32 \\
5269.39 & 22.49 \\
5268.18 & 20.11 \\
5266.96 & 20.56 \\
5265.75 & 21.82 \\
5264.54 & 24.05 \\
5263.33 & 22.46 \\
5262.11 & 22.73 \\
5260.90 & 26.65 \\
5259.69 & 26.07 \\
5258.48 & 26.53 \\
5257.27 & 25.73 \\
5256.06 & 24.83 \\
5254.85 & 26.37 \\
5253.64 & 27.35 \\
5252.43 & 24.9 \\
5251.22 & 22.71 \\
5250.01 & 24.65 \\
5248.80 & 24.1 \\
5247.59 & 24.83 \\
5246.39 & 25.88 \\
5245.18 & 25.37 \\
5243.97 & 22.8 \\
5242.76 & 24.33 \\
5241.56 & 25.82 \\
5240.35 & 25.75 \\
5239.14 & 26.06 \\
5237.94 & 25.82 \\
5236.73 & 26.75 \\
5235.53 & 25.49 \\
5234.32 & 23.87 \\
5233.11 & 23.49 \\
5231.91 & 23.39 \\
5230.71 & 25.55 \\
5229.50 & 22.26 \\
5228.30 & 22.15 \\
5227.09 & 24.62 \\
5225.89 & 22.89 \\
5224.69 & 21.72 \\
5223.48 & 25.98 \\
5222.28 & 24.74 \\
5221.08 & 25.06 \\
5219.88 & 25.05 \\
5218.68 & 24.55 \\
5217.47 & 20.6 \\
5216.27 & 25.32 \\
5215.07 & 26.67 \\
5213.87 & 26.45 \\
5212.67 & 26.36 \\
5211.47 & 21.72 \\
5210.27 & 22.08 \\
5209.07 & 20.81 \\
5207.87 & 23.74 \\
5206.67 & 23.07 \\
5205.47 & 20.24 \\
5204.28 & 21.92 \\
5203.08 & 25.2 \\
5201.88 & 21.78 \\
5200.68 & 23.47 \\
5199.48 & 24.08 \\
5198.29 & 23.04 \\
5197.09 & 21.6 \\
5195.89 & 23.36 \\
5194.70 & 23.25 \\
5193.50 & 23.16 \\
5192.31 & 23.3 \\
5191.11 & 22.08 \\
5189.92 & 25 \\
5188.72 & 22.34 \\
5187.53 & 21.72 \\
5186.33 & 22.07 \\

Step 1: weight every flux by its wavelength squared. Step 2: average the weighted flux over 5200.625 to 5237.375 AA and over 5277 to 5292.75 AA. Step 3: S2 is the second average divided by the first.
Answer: 1.1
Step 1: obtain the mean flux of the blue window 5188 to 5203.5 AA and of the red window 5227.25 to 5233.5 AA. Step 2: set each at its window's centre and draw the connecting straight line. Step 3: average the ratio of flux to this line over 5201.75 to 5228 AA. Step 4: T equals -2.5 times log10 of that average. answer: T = -0.02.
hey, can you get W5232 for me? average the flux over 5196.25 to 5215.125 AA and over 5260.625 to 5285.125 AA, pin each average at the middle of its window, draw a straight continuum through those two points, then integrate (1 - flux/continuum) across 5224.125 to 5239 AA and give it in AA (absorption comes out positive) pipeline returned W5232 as -0.53 AA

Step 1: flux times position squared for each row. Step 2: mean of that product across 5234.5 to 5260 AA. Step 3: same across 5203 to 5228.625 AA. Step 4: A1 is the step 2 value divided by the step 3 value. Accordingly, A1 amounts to 1.08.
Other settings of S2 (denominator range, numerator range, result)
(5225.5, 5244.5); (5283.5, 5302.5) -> 1.08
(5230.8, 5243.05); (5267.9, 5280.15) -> 0.93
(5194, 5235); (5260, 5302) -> 1.07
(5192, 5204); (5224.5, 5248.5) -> 1.07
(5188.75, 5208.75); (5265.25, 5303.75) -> 1.11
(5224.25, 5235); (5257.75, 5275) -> 1.01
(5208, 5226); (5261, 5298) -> 1.04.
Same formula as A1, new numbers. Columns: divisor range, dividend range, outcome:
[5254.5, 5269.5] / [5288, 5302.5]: 1.10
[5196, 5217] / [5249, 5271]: 1.05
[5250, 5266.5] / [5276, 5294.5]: 1.04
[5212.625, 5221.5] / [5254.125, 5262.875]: 1.04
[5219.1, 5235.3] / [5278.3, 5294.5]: 1.09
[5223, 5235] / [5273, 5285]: 1.05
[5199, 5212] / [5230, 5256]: 1.13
